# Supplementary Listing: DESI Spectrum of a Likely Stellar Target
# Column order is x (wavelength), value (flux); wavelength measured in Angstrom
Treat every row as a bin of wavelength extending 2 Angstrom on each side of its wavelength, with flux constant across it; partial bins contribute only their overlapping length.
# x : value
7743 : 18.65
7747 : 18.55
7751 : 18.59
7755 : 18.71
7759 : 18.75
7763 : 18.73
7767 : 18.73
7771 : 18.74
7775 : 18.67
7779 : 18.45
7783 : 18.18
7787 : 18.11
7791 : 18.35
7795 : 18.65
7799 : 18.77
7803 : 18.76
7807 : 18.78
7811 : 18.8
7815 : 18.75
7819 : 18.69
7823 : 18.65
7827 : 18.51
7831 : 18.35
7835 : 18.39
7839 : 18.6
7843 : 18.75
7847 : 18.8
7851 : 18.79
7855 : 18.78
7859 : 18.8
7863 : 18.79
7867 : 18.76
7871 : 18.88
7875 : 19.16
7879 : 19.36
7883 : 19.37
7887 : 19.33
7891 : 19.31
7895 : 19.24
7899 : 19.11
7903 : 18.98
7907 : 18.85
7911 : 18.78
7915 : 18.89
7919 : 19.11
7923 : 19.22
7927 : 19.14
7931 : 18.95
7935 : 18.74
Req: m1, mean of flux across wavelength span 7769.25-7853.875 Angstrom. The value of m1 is 18.6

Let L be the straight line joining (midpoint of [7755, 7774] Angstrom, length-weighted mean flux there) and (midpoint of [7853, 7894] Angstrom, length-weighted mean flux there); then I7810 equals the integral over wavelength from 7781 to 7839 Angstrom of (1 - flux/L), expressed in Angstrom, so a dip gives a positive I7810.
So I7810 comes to 1.0 Angstrom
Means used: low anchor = 18.7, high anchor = 19.1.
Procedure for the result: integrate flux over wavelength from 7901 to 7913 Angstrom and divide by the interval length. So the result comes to 18.9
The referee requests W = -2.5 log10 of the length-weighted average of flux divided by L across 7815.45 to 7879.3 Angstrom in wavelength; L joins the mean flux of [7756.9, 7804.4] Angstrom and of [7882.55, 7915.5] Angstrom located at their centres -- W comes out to 0.007 mag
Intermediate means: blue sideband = 18.6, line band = 18.7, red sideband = 19.1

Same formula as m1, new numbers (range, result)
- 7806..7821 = 18.8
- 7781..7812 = 18.5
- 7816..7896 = 18.9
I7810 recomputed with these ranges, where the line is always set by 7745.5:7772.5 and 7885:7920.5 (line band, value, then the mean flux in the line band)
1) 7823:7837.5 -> 0.3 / 18.5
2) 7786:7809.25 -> 0.2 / 18.6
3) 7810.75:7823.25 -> 0.1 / 18.7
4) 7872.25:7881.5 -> -0.1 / 19.2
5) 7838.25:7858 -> 0.2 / 18.8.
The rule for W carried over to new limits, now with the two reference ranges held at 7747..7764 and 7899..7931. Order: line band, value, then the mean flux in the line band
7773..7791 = 0.02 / 18.4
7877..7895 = -0.02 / 19.3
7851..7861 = 0.01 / 18.8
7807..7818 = 0.00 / 18.8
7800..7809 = 0.00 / 18.8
